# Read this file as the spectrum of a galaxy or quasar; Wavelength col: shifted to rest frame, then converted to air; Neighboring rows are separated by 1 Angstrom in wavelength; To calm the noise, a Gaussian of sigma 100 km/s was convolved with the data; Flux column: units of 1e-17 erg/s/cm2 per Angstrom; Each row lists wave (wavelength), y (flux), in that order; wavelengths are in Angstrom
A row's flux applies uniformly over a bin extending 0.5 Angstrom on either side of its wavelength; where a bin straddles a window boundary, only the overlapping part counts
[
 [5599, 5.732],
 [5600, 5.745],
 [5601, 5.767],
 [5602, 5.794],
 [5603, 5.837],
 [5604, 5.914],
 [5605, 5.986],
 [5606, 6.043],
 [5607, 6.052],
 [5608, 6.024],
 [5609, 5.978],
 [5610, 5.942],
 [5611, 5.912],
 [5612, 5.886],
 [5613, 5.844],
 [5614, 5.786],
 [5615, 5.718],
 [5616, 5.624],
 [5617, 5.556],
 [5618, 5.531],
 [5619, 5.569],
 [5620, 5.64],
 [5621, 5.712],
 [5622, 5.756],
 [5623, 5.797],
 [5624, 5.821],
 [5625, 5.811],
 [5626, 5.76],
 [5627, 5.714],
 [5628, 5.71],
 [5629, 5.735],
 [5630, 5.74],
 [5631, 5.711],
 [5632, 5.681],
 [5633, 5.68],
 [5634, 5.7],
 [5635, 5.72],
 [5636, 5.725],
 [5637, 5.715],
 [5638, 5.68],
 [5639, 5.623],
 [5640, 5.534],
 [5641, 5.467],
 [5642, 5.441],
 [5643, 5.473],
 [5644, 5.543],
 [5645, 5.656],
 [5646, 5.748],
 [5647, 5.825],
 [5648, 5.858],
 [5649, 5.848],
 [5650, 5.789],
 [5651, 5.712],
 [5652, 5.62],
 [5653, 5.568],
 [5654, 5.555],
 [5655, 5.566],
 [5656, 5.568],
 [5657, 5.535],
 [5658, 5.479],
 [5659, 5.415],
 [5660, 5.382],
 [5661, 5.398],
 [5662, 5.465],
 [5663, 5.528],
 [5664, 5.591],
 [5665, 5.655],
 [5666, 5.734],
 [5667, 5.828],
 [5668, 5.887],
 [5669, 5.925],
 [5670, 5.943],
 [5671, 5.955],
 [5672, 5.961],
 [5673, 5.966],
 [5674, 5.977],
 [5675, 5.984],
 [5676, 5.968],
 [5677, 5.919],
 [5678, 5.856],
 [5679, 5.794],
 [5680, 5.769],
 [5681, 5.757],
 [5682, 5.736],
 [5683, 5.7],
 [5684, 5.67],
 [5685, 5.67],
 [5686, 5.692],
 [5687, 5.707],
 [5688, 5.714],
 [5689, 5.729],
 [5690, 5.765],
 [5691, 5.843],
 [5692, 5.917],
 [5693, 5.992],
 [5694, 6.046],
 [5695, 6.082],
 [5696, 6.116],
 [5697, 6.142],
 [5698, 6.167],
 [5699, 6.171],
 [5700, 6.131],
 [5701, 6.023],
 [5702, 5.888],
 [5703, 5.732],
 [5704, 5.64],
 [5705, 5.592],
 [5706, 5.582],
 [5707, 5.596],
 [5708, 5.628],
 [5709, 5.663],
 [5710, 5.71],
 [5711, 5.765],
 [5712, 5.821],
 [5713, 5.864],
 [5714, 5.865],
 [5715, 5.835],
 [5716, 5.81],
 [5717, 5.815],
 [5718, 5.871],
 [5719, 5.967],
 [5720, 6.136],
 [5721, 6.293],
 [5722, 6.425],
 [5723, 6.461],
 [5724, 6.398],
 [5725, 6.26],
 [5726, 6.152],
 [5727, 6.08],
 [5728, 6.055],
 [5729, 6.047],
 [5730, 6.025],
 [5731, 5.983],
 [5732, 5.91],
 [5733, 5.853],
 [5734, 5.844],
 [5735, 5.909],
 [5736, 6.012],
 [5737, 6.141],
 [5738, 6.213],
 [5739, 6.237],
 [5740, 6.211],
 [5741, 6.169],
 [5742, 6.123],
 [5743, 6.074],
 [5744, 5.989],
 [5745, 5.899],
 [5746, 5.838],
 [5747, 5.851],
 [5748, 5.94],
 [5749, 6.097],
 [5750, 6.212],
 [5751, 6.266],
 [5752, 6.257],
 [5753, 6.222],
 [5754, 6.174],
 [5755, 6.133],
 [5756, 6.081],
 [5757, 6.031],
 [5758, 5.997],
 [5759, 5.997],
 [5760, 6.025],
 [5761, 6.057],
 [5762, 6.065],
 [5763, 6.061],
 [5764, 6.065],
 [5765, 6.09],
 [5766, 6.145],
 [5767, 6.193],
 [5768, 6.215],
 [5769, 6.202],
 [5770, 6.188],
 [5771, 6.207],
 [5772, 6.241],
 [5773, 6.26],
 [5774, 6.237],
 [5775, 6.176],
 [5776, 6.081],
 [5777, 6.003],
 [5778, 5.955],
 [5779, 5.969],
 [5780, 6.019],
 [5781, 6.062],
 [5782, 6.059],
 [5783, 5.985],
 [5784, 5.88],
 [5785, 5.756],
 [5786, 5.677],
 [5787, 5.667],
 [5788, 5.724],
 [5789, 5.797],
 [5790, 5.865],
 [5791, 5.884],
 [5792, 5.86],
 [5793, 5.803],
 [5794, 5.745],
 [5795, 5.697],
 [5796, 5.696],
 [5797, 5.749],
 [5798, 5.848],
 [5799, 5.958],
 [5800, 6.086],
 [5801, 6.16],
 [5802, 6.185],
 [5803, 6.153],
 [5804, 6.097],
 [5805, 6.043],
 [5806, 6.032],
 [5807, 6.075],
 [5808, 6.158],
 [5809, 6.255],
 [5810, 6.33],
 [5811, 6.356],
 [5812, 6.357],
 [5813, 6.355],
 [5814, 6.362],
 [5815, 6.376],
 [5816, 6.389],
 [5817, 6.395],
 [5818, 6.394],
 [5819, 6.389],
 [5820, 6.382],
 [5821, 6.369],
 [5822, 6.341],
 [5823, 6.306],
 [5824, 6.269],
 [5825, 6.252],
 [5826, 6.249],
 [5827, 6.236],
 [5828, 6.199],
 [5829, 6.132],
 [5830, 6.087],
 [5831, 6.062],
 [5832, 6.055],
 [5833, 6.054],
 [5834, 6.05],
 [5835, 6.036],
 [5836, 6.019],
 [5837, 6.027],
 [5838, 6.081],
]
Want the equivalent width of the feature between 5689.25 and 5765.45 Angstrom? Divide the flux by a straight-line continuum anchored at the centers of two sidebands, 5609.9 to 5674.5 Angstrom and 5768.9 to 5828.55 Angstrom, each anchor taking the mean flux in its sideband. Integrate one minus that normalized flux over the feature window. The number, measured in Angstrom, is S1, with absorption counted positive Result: -1.2 Angstrom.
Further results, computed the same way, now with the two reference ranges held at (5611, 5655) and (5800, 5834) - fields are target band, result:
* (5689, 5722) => 0.04 Angstrom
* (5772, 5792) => 0.57 Angstrom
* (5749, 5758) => -0.17 Angstrom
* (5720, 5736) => -0.38 Angstrom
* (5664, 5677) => -0.20 Angstrom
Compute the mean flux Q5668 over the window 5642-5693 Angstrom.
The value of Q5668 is 5.72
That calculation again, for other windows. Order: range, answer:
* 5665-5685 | 5.85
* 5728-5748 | 6.02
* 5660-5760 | 5.93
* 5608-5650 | 5.72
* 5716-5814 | 6.06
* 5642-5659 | 5.63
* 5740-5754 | 6.08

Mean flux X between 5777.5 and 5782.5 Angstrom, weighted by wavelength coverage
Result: 6.01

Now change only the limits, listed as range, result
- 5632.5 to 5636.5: 5.71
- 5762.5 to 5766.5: 6.09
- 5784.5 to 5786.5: 5.72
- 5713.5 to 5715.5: 5.85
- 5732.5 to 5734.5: 5.85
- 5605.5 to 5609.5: 6.02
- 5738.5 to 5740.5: 6.22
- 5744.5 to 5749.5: 5.92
